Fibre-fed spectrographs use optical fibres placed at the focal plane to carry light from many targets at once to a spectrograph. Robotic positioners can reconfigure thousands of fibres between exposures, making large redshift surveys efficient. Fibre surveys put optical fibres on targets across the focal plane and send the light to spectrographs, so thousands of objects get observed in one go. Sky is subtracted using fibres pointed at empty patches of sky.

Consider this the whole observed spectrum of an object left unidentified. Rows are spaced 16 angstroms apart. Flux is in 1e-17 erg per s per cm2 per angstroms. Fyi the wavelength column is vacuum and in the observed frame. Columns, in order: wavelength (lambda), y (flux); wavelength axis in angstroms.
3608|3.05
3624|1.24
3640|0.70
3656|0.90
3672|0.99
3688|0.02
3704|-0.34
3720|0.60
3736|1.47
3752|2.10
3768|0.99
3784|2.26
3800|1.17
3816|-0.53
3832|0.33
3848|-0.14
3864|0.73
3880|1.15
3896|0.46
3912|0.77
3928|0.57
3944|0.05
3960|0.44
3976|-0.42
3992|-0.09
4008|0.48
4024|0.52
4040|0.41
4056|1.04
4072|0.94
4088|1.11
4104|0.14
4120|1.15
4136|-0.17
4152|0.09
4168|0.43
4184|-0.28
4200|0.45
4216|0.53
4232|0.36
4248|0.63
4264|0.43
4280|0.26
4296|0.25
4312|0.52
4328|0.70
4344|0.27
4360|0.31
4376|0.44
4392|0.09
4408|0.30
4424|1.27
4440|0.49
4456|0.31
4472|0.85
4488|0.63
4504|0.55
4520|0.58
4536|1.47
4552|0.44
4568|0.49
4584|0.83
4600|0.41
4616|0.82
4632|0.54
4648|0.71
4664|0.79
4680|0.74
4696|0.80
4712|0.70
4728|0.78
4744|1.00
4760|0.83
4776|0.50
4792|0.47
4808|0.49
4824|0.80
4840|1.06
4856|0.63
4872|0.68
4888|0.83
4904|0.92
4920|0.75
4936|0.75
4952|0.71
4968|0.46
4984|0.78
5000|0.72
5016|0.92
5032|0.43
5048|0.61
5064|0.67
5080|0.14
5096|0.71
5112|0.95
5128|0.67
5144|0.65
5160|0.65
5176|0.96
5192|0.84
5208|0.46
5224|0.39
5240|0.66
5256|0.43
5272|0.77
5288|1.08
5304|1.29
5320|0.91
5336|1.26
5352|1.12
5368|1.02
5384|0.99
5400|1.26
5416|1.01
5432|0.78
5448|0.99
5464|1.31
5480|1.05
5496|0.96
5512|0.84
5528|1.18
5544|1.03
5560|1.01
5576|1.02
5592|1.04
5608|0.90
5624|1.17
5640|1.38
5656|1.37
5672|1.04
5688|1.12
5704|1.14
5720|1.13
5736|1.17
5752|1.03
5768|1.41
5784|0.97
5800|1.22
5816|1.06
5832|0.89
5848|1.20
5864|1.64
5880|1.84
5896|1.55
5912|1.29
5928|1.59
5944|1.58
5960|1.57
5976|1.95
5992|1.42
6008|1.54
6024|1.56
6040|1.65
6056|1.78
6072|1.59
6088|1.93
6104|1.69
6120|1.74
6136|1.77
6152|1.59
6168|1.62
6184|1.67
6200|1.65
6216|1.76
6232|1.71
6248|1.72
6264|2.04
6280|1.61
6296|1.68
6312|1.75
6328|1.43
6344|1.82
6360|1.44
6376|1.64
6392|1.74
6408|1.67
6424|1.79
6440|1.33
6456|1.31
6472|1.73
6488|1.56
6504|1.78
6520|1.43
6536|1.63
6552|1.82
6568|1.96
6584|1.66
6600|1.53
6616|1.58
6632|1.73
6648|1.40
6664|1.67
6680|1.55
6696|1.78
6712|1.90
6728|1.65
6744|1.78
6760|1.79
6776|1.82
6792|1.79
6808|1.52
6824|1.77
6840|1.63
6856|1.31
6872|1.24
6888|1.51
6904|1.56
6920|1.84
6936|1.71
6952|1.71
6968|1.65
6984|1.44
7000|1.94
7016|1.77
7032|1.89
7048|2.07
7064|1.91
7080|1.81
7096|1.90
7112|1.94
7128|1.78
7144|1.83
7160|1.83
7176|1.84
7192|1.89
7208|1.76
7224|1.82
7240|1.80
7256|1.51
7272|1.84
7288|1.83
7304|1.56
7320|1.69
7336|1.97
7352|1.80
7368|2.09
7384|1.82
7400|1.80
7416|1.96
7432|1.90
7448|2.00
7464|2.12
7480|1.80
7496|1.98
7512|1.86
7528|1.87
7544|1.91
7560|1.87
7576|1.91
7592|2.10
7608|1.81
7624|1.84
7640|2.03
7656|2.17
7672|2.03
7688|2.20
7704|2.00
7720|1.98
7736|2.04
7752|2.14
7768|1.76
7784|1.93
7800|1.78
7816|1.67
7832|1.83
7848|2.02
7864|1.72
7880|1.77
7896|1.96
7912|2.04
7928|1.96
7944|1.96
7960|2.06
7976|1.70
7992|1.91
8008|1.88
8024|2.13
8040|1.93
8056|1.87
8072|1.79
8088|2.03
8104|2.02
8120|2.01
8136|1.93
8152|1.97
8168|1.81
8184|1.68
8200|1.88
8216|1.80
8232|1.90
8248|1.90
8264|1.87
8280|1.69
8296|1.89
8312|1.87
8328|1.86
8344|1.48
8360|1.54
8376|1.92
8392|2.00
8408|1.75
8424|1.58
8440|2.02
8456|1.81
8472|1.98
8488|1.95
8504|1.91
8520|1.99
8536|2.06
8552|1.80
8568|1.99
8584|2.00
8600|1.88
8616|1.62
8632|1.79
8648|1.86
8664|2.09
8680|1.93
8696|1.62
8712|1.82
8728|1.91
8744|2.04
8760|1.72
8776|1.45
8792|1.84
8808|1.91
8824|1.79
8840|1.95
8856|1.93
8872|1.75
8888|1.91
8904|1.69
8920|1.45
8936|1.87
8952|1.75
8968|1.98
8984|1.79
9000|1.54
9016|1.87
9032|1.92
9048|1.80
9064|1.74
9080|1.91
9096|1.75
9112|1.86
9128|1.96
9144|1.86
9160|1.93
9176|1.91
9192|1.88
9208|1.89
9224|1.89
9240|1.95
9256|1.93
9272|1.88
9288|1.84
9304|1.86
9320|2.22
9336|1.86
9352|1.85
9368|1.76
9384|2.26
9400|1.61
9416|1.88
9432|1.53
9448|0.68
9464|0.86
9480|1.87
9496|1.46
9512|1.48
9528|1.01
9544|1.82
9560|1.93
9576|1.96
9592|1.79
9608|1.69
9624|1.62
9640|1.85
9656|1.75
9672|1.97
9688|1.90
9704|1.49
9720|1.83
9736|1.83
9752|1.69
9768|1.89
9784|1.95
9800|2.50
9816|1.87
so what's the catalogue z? 0.33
